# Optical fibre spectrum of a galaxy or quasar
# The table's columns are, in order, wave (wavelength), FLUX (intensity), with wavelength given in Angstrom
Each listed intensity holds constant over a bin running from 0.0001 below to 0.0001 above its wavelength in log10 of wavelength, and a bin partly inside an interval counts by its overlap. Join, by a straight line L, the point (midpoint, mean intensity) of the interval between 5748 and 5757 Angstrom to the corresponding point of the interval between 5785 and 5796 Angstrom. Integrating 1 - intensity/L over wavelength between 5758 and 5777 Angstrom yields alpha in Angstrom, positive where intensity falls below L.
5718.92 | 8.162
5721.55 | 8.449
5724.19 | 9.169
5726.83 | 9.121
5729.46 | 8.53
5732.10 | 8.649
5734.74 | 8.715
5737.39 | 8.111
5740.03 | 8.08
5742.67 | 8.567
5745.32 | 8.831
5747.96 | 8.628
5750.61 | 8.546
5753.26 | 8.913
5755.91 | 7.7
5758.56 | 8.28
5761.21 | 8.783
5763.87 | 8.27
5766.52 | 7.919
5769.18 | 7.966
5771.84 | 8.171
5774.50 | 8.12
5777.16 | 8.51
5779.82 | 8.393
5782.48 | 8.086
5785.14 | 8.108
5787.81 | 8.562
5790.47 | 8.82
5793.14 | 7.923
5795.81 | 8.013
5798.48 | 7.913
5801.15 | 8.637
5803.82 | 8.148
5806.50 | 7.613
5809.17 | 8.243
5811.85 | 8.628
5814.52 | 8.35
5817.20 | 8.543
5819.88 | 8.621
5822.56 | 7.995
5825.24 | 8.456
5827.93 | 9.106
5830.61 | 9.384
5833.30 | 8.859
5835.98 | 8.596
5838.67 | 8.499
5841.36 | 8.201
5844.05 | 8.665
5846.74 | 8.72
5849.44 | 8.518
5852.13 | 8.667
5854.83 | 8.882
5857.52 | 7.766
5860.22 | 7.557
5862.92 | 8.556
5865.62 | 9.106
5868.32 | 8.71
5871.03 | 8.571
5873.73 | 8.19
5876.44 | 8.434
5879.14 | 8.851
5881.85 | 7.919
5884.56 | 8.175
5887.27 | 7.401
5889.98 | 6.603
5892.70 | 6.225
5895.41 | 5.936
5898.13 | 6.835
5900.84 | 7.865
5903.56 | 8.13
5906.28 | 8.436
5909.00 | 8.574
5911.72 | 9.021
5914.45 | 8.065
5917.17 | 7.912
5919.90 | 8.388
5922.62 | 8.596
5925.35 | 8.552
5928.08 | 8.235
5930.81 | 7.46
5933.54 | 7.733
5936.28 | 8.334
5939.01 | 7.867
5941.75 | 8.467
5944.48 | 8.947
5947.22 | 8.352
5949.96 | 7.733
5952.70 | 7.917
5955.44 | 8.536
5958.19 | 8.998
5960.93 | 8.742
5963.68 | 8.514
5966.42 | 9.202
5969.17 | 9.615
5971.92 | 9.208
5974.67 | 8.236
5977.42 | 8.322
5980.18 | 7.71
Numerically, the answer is 0.4 Angstrom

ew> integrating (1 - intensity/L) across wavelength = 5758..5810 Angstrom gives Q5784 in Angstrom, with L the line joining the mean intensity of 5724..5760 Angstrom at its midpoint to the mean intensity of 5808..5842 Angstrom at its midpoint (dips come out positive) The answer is 2.1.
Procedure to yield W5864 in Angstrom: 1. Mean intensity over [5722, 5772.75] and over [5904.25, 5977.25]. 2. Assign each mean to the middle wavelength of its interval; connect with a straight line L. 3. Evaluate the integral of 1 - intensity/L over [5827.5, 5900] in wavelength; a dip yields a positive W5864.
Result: 2.47 Angstrom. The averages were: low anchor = 8.47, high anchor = 8.44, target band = 8.17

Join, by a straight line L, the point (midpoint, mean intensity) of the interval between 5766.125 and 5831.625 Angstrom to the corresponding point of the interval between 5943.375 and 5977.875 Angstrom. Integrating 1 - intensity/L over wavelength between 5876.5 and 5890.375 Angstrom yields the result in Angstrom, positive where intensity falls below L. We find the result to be 0.92 Angstrom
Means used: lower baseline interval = 8.33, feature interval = 7.94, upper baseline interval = 8.65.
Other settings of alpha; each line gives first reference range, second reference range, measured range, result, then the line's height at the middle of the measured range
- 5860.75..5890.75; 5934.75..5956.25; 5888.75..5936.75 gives 2.5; 8.25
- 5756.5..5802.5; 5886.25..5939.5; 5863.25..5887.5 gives -1.5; 7.94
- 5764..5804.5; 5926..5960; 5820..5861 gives -1.6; 8.22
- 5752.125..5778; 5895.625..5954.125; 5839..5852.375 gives -0.6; 8.19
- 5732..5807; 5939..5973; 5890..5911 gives 2.8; 8.55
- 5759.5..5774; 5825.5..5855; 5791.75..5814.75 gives 0.8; 8.46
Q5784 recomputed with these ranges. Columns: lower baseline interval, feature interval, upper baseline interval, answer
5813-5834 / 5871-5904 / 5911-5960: 3.40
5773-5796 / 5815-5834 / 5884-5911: -1.66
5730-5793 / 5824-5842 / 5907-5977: -0.75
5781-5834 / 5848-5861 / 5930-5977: 0.17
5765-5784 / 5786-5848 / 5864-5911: -2.98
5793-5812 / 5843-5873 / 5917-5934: -1.37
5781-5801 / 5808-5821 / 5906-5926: -0.32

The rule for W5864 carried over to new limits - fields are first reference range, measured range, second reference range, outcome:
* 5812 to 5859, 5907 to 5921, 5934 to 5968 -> 0.2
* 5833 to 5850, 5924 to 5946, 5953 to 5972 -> 1.6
